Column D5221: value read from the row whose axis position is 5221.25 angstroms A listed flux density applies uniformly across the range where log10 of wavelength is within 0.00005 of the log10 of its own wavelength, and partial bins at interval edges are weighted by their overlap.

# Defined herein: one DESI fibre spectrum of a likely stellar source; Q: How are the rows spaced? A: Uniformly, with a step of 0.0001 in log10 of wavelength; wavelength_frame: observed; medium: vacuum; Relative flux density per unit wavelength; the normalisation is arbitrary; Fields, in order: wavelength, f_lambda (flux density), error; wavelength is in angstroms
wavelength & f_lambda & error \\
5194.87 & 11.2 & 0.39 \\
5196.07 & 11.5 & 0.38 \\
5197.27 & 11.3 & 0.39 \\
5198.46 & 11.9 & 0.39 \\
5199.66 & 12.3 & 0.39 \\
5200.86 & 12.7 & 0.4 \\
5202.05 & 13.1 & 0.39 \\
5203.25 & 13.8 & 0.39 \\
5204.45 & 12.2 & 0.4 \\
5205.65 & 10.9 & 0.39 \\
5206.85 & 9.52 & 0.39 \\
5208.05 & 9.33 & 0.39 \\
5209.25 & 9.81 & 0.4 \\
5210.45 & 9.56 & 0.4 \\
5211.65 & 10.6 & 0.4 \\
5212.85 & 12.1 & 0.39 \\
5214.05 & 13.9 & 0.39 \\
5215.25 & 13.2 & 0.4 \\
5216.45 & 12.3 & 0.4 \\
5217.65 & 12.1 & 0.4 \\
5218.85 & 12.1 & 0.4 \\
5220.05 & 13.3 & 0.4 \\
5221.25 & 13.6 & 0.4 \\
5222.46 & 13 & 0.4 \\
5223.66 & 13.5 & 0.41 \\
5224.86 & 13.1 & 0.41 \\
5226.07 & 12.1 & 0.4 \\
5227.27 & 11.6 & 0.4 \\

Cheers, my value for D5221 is 13.6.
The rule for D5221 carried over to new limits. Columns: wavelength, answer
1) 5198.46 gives 11.9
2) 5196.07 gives 11.5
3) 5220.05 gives 13.3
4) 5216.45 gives 12.3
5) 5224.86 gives 13.1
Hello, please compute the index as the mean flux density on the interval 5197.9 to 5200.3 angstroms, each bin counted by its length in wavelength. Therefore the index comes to 12.1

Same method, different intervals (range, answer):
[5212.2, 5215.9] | 13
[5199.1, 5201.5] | 12.5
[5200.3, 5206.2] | 12.6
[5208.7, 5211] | 9.68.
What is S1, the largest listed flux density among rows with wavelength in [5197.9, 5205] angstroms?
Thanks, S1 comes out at 13.8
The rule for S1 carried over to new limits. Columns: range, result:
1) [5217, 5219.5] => 12.1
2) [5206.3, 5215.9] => 13.9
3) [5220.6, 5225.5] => 13.6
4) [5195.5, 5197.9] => 11.5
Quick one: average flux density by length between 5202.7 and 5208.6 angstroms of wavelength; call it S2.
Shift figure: 11.1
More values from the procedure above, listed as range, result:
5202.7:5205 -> 13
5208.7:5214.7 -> 11.2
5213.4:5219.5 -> 12.7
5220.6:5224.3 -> 13.4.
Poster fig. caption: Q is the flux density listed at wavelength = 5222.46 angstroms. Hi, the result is 13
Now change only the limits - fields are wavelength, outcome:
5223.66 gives 13.5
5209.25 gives 9.81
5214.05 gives 13.9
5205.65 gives 10.9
